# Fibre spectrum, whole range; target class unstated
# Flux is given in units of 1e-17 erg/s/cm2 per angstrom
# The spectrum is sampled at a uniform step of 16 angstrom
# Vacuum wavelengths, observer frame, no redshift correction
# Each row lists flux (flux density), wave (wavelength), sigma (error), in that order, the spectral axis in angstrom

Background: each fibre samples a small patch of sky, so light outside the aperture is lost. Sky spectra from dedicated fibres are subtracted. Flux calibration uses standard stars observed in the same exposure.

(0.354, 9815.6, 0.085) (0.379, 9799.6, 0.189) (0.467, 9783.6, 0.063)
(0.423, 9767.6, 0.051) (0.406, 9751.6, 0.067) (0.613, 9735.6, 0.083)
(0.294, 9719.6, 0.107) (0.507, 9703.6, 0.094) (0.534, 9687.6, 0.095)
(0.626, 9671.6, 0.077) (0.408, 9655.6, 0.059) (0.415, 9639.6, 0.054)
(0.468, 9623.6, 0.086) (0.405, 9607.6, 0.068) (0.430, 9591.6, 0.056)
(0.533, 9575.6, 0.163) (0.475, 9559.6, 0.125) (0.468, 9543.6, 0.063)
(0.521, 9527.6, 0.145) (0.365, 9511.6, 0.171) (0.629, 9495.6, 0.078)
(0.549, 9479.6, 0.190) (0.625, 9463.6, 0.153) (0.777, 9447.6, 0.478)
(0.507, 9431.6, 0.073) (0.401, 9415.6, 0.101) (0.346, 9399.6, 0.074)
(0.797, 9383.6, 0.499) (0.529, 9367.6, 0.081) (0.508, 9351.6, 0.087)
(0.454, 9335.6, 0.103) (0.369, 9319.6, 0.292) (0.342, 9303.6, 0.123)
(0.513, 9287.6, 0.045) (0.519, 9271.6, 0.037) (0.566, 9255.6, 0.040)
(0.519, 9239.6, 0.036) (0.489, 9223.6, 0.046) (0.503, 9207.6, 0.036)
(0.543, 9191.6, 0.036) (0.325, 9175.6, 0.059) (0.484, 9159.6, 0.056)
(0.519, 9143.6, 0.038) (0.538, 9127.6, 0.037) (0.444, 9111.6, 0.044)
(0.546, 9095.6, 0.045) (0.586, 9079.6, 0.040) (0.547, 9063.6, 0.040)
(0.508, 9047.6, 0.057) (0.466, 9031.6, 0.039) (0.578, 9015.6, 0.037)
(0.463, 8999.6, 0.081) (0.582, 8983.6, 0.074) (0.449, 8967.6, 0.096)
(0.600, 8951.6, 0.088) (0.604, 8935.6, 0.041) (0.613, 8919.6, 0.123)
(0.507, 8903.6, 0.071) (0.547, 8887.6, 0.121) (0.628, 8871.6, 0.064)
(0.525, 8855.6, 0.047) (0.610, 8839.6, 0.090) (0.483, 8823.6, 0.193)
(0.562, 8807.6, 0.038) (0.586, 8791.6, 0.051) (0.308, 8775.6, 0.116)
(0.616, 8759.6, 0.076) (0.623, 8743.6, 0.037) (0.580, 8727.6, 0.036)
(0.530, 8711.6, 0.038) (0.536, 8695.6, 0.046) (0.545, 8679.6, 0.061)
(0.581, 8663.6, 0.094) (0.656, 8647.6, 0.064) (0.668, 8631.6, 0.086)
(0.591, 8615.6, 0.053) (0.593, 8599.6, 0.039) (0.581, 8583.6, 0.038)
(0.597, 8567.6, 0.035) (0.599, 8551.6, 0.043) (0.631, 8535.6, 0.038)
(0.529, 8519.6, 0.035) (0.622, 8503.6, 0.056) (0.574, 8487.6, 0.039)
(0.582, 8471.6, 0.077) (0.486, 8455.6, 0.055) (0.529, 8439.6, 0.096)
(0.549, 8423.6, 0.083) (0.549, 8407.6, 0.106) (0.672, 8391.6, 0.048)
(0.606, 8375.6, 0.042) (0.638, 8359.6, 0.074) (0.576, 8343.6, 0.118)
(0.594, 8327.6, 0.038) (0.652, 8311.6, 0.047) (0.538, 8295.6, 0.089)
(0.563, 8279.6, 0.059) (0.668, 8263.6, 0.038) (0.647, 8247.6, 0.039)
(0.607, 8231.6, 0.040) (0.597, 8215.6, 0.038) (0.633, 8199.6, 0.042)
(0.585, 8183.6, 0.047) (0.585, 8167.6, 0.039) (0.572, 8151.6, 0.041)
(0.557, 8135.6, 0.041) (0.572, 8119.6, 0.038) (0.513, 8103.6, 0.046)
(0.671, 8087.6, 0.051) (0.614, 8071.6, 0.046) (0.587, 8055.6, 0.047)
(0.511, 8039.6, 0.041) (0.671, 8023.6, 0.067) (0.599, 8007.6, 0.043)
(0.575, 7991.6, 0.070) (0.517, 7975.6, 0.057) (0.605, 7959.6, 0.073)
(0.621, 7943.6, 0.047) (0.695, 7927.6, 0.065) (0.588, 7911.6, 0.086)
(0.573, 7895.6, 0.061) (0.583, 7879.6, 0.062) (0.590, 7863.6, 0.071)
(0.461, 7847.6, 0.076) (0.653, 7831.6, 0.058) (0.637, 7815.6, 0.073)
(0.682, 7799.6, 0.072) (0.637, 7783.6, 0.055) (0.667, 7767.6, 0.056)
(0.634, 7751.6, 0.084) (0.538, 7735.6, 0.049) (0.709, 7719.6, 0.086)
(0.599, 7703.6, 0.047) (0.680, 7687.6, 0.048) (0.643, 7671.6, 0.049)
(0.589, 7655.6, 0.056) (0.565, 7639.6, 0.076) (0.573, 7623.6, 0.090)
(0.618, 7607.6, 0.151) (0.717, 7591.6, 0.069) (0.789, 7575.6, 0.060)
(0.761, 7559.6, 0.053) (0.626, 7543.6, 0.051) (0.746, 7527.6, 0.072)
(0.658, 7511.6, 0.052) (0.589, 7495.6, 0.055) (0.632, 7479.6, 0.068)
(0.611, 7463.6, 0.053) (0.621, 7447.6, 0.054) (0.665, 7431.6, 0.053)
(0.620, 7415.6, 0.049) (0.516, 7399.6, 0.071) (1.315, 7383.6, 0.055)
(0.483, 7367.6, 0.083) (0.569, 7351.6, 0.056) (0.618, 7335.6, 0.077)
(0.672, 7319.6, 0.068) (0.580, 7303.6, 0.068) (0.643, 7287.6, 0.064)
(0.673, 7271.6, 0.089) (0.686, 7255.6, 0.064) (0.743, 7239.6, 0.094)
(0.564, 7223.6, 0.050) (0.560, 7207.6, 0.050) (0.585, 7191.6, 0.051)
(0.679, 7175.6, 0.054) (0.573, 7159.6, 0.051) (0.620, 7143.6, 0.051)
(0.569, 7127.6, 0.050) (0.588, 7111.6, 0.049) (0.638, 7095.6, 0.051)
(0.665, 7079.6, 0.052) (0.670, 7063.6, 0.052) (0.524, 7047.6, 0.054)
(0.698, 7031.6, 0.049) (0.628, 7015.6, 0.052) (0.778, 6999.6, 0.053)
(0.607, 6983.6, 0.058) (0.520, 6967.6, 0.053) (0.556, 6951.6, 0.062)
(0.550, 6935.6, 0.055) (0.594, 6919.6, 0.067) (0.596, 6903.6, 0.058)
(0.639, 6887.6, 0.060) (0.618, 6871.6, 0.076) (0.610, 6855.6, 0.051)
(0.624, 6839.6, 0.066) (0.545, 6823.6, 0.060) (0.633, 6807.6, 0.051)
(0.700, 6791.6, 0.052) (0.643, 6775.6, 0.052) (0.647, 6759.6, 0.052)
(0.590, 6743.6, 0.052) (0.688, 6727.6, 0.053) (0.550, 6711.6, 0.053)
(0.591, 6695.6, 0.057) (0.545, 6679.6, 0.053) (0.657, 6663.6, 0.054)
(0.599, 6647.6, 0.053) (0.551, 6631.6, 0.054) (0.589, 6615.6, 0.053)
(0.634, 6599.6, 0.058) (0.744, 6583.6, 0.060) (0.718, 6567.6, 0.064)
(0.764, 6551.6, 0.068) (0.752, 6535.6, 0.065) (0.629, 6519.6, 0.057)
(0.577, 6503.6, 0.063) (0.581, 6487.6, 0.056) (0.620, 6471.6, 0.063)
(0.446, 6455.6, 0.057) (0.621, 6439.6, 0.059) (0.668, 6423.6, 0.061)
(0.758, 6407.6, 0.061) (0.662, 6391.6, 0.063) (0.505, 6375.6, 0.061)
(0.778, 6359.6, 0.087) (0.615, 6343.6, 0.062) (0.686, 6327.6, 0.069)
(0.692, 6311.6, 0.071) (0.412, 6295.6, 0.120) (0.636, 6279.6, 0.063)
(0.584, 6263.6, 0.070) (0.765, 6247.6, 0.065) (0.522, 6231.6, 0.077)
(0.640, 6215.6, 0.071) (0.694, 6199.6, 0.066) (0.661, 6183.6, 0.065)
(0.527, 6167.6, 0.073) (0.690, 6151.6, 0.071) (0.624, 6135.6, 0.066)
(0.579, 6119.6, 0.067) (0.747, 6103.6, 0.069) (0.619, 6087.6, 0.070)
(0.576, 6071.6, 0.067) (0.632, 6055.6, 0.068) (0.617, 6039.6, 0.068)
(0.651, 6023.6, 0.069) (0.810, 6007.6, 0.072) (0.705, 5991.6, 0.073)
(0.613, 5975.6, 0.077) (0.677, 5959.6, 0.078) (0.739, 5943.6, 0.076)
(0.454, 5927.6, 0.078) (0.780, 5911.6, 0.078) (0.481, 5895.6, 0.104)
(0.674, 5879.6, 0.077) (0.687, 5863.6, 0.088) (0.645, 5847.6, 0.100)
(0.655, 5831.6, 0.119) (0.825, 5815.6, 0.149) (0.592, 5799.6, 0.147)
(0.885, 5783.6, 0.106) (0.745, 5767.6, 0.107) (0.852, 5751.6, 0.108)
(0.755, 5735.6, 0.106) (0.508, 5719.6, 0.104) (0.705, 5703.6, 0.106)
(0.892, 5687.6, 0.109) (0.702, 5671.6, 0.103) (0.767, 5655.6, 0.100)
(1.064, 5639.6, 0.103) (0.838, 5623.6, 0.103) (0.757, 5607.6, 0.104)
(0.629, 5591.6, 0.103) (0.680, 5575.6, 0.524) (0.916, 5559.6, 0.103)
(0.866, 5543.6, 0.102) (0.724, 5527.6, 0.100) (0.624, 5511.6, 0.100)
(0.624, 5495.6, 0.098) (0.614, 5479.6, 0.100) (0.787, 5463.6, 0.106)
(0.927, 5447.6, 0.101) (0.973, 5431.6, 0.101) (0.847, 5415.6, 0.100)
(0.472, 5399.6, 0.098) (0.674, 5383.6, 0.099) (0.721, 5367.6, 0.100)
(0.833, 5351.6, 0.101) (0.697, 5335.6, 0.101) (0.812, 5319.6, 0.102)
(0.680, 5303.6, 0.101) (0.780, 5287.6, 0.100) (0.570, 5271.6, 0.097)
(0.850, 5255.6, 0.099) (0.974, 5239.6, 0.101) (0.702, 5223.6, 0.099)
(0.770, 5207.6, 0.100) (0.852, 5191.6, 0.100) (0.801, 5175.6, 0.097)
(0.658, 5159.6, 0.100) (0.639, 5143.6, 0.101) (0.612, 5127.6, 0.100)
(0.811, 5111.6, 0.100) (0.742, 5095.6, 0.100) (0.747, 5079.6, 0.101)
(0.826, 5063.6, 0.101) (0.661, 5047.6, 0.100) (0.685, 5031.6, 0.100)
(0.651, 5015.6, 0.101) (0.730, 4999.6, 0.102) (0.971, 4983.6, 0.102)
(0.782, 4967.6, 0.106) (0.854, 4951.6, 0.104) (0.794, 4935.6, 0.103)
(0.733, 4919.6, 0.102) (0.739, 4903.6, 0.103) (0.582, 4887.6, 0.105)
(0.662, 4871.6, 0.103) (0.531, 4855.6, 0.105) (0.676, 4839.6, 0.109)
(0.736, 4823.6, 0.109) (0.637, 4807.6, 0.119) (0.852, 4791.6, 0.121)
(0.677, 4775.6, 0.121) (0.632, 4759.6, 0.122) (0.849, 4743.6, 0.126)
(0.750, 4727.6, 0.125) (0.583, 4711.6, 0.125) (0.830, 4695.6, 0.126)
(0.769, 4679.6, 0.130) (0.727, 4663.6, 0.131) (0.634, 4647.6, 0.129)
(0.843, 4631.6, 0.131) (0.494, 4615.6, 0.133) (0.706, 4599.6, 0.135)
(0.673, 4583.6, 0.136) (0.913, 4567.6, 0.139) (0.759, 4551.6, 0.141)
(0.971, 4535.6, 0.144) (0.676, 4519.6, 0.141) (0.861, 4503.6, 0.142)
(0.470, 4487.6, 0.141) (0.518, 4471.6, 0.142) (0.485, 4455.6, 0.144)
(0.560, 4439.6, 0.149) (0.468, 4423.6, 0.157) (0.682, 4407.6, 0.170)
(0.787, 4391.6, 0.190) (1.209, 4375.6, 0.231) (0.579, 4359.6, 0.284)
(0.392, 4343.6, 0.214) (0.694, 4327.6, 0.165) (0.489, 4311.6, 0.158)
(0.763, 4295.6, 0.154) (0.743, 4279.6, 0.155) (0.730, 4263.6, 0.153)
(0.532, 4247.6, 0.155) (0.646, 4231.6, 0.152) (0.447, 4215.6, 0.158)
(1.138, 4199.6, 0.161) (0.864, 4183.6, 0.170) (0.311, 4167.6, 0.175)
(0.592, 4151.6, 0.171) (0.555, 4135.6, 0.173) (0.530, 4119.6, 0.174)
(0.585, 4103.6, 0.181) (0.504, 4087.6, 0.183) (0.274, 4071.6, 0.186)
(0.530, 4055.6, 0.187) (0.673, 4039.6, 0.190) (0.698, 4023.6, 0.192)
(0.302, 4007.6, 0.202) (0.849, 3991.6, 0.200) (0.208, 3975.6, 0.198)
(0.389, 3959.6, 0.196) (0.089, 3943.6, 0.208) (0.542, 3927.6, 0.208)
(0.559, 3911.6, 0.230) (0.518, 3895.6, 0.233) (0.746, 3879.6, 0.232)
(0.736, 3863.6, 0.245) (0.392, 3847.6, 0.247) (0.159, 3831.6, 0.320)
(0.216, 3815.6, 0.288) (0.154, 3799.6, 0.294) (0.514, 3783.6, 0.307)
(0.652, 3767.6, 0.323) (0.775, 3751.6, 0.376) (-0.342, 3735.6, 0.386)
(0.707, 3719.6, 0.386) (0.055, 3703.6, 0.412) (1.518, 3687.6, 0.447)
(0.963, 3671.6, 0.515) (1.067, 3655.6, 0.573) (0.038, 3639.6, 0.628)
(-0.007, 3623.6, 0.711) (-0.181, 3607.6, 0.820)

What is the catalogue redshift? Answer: 0.125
